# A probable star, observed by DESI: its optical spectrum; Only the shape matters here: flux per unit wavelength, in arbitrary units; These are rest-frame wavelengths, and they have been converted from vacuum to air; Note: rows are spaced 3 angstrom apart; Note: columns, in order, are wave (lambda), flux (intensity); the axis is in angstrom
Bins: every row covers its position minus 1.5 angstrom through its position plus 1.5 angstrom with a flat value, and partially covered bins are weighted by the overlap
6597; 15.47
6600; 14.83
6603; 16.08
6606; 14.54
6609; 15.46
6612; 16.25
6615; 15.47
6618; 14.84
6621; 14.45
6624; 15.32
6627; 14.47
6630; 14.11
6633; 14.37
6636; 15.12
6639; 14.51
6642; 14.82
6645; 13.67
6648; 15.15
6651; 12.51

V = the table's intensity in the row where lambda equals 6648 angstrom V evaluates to 15.15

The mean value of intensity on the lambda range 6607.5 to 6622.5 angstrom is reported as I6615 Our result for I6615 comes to 15.3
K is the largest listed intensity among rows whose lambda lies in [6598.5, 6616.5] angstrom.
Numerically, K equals 16.25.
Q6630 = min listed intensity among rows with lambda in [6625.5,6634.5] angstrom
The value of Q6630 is 14.11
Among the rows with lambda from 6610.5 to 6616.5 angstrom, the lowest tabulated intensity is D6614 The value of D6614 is 15.47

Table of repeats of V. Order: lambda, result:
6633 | 14.37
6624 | 15.32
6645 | 13.67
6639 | 14.51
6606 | 14.54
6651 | 12.51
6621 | 14.45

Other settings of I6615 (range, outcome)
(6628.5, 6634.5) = 14.2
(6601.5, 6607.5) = 15.3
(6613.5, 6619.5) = 15.2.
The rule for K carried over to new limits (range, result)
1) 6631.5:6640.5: 15.12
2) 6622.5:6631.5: 15.32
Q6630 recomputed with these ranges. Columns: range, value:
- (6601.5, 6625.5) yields 14.45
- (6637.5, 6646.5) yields 13.67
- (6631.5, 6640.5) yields 14.37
